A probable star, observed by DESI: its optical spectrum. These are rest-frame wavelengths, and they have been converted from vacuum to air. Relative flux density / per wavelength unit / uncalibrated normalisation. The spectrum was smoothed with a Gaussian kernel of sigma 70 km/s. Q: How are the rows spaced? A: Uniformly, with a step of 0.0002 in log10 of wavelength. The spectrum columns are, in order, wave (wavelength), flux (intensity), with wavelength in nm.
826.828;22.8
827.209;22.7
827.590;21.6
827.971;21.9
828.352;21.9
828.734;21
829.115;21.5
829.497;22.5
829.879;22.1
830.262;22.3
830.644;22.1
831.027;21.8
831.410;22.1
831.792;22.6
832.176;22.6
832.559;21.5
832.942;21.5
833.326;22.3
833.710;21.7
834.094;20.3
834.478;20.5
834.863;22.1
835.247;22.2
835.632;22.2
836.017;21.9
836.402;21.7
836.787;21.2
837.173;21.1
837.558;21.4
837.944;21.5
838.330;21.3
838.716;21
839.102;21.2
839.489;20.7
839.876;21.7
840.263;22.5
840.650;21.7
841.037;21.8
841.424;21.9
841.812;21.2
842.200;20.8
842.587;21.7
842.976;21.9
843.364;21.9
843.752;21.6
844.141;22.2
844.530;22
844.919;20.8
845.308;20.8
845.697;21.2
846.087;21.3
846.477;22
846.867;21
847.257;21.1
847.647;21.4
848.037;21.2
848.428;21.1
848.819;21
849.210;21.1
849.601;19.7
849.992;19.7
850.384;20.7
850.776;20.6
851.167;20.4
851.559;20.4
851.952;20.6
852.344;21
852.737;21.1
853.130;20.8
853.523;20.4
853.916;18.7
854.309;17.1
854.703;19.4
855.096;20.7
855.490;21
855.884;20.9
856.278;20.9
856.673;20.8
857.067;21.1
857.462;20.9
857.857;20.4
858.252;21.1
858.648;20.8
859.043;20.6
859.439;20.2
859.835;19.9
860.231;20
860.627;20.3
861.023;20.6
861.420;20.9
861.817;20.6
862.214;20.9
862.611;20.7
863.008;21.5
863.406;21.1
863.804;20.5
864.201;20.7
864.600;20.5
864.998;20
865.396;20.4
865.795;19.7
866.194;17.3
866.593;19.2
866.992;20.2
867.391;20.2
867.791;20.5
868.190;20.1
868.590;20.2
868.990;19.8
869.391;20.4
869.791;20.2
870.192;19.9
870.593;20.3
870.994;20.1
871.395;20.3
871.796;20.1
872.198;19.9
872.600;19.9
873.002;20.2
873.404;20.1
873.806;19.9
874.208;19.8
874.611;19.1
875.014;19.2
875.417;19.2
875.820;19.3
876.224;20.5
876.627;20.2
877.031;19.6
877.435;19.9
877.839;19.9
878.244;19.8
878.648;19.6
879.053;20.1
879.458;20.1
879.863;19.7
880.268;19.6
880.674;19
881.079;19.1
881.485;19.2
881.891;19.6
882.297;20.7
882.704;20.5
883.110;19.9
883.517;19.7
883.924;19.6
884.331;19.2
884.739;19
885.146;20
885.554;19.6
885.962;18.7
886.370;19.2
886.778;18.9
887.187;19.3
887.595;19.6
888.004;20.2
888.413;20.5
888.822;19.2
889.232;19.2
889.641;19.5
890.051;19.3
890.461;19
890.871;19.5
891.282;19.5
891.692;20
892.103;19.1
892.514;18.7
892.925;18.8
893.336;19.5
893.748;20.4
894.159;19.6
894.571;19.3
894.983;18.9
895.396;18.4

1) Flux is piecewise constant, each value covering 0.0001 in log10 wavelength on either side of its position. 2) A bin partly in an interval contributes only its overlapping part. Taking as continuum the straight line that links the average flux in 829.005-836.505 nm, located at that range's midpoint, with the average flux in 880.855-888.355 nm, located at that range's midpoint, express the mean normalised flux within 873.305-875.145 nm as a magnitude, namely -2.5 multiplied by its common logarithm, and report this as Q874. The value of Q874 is 0.023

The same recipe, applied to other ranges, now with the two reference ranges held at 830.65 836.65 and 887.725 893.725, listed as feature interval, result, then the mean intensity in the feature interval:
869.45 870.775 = 0.01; 20.2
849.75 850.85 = 0.04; 20.3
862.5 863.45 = -0.03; 21.1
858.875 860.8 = 0.03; 20.2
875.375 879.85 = 0.01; 19.9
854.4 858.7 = 0.01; 20.6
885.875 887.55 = 0.03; 19.1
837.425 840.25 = 0.01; 21.3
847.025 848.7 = 0.00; 21.2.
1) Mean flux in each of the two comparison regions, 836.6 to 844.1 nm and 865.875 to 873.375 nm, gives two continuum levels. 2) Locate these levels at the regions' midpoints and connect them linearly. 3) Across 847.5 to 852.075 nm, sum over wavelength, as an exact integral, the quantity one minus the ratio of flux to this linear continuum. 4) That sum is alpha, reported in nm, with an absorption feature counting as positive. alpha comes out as 0.074 nm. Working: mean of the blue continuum 21.5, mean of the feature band 20.7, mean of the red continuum 19.9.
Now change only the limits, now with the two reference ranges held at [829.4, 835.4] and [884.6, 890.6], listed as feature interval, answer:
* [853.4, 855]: 0.150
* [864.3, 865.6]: 0.006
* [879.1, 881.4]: 0.026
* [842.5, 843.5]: -0.021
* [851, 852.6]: 0.030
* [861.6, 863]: -0.020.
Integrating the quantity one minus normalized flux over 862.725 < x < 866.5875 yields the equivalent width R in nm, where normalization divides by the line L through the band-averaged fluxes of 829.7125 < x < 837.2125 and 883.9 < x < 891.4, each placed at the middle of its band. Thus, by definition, 0.053 nm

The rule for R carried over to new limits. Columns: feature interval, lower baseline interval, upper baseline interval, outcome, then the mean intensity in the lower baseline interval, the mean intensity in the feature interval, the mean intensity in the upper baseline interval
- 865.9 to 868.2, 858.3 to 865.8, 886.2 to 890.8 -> 0.09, 20.6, 19.6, 19.5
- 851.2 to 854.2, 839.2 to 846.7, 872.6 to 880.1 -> 0.10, 21.6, 20.3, 19.8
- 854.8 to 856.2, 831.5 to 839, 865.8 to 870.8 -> -0.02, 21.6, 20.8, 19.9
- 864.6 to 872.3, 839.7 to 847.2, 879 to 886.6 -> 0.14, 21.6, 20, 19.6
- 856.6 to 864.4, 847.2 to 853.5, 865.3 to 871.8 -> -0.15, 20.7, 20.7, 19.9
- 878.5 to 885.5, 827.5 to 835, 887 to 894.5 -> 0.05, 21.8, 19.7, 19.5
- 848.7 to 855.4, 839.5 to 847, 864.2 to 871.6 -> 0.25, 21.6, 20.2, 20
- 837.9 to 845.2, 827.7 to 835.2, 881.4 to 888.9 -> -0.05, 21.8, 21.5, 19.6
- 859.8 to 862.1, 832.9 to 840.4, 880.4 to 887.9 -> 0.00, 21.5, 20.4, 19.5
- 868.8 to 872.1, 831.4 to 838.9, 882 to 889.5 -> 0.01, 21.6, 20.1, 19.6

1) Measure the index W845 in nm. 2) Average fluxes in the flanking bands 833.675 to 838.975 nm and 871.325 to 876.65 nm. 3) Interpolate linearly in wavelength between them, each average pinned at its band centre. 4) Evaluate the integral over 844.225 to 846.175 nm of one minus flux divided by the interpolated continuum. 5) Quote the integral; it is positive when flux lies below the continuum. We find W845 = -0.02 nm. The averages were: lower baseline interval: 21.4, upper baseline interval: 19.8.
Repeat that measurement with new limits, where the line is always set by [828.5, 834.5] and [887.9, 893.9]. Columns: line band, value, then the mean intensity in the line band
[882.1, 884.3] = -0.03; 20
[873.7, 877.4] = 0.08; 19.7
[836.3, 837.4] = 0.02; 21.3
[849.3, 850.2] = 0.05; 19.9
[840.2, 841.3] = -0.02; 21.9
